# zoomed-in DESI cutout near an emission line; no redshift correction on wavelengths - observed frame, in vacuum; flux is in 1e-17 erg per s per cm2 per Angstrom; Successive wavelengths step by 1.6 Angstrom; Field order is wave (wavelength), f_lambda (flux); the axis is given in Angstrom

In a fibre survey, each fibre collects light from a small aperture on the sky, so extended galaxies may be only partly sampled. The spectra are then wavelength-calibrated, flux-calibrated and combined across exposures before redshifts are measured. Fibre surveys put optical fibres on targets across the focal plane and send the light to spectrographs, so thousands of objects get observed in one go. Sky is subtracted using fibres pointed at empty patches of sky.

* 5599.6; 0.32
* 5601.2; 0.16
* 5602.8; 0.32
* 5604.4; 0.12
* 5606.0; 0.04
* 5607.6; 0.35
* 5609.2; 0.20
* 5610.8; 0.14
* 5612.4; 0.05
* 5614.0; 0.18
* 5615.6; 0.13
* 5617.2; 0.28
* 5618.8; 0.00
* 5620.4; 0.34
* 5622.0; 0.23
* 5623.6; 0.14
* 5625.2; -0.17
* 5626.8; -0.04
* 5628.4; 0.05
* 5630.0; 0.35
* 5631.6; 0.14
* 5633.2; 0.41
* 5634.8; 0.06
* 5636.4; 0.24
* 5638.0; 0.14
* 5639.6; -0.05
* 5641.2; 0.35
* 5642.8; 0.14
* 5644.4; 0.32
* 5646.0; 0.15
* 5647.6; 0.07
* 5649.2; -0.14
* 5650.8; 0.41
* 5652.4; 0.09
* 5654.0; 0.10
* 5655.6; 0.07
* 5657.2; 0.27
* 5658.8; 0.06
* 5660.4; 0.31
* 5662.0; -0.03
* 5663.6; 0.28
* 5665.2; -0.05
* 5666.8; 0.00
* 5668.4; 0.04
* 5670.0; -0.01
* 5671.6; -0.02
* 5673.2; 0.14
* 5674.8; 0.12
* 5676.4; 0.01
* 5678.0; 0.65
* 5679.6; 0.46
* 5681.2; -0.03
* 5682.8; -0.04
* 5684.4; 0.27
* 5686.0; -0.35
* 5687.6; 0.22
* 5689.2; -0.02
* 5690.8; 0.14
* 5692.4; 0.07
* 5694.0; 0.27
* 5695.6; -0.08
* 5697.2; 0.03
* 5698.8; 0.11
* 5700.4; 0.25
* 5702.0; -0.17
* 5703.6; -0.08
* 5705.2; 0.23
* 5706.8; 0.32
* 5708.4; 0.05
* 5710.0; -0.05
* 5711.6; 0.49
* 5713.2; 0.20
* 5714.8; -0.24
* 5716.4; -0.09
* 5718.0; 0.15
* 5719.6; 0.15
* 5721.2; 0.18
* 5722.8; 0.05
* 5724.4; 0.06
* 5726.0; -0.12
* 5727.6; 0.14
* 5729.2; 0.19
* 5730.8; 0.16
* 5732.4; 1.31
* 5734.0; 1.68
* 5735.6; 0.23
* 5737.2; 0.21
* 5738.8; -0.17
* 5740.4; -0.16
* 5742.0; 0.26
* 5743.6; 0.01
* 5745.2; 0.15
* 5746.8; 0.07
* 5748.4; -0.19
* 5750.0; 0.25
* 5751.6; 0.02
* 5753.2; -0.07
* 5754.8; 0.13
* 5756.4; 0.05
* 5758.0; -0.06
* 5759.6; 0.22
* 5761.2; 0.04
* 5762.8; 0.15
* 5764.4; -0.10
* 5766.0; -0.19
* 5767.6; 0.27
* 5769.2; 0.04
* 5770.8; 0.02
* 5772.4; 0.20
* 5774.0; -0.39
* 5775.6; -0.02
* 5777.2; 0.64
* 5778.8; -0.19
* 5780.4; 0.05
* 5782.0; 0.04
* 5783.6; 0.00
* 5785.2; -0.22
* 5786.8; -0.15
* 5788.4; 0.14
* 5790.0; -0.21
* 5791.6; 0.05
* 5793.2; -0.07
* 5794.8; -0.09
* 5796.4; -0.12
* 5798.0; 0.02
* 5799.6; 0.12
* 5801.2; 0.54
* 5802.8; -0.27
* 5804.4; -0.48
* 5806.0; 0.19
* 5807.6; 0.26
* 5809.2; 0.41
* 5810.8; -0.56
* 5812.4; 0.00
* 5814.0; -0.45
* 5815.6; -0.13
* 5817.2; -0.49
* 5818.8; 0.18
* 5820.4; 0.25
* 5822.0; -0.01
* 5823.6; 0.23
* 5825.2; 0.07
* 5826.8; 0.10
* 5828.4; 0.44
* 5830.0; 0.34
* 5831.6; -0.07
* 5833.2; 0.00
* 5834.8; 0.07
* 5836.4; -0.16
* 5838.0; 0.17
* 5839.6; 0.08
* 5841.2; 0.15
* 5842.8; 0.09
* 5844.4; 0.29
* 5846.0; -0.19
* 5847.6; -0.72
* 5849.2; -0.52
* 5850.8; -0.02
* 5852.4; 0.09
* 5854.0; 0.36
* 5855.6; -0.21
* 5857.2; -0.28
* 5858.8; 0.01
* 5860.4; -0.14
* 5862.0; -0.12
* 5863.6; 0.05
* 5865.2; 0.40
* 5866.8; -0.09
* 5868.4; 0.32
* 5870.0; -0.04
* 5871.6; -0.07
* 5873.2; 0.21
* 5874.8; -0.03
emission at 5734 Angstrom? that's [O III] 5007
